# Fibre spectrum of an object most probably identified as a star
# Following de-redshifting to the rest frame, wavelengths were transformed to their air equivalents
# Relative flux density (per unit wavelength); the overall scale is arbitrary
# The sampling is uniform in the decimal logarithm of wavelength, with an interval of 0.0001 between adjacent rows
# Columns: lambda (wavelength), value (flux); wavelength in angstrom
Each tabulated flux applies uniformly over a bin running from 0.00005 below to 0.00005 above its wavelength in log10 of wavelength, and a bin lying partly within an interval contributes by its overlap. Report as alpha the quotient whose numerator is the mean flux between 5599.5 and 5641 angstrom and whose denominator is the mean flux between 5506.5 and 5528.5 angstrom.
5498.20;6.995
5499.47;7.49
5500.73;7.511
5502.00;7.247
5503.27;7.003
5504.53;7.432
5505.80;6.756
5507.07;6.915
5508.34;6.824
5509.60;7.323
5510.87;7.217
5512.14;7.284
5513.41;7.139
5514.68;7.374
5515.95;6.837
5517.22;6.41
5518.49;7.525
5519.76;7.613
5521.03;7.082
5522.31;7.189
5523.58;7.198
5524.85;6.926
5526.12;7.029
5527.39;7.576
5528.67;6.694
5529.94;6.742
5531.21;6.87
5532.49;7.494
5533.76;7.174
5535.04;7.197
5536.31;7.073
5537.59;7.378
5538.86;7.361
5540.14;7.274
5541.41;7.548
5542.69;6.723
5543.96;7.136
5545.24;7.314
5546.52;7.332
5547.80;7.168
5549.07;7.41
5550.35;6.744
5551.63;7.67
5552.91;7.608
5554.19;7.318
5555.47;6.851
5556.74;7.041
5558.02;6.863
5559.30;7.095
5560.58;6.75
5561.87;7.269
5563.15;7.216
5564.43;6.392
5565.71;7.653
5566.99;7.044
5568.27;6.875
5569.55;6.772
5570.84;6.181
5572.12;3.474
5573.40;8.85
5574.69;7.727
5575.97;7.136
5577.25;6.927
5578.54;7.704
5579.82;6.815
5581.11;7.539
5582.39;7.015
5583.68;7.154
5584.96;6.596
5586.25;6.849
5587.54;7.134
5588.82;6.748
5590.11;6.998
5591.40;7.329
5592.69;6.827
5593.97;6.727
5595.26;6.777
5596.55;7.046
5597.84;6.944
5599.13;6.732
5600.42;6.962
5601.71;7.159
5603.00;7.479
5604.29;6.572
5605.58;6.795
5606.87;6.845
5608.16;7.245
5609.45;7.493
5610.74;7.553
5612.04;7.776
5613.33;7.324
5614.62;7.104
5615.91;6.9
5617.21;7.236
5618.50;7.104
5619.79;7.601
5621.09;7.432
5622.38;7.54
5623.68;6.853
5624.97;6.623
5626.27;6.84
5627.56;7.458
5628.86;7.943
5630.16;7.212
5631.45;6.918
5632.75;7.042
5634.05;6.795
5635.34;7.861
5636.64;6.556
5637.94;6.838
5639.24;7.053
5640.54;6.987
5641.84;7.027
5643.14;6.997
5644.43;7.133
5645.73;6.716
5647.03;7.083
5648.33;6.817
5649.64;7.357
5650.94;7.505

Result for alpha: 1.00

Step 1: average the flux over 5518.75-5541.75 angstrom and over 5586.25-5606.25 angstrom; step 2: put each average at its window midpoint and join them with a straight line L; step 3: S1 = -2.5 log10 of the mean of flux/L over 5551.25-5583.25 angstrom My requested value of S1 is 0.00 mag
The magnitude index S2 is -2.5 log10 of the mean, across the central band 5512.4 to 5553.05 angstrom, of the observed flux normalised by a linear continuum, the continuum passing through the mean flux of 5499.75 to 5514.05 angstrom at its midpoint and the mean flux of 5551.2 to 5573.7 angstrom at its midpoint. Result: -0.02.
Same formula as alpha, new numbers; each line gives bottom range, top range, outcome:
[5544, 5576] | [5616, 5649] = 1.01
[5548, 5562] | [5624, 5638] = 0.99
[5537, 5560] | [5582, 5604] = 0.96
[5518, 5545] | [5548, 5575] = 0.97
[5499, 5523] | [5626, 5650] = 0.99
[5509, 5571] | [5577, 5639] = 1.00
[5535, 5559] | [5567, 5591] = 0.96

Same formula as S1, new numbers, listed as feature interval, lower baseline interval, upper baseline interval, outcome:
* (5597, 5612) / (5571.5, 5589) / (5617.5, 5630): 0.01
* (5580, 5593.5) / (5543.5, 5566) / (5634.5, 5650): 0.01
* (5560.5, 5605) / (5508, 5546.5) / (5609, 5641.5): 0.03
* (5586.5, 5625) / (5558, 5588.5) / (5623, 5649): -0.02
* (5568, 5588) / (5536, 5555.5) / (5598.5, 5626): 0.04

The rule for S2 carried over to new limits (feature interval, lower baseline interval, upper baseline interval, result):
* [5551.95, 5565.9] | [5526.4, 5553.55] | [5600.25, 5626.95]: 0.02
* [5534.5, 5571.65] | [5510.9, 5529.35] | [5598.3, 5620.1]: 0.01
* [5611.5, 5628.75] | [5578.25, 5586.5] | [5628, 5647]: -0.02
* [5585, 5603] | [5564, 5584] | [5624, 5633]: 0.01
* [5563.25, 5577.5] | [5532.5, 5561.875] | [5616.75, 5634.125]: 0.06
